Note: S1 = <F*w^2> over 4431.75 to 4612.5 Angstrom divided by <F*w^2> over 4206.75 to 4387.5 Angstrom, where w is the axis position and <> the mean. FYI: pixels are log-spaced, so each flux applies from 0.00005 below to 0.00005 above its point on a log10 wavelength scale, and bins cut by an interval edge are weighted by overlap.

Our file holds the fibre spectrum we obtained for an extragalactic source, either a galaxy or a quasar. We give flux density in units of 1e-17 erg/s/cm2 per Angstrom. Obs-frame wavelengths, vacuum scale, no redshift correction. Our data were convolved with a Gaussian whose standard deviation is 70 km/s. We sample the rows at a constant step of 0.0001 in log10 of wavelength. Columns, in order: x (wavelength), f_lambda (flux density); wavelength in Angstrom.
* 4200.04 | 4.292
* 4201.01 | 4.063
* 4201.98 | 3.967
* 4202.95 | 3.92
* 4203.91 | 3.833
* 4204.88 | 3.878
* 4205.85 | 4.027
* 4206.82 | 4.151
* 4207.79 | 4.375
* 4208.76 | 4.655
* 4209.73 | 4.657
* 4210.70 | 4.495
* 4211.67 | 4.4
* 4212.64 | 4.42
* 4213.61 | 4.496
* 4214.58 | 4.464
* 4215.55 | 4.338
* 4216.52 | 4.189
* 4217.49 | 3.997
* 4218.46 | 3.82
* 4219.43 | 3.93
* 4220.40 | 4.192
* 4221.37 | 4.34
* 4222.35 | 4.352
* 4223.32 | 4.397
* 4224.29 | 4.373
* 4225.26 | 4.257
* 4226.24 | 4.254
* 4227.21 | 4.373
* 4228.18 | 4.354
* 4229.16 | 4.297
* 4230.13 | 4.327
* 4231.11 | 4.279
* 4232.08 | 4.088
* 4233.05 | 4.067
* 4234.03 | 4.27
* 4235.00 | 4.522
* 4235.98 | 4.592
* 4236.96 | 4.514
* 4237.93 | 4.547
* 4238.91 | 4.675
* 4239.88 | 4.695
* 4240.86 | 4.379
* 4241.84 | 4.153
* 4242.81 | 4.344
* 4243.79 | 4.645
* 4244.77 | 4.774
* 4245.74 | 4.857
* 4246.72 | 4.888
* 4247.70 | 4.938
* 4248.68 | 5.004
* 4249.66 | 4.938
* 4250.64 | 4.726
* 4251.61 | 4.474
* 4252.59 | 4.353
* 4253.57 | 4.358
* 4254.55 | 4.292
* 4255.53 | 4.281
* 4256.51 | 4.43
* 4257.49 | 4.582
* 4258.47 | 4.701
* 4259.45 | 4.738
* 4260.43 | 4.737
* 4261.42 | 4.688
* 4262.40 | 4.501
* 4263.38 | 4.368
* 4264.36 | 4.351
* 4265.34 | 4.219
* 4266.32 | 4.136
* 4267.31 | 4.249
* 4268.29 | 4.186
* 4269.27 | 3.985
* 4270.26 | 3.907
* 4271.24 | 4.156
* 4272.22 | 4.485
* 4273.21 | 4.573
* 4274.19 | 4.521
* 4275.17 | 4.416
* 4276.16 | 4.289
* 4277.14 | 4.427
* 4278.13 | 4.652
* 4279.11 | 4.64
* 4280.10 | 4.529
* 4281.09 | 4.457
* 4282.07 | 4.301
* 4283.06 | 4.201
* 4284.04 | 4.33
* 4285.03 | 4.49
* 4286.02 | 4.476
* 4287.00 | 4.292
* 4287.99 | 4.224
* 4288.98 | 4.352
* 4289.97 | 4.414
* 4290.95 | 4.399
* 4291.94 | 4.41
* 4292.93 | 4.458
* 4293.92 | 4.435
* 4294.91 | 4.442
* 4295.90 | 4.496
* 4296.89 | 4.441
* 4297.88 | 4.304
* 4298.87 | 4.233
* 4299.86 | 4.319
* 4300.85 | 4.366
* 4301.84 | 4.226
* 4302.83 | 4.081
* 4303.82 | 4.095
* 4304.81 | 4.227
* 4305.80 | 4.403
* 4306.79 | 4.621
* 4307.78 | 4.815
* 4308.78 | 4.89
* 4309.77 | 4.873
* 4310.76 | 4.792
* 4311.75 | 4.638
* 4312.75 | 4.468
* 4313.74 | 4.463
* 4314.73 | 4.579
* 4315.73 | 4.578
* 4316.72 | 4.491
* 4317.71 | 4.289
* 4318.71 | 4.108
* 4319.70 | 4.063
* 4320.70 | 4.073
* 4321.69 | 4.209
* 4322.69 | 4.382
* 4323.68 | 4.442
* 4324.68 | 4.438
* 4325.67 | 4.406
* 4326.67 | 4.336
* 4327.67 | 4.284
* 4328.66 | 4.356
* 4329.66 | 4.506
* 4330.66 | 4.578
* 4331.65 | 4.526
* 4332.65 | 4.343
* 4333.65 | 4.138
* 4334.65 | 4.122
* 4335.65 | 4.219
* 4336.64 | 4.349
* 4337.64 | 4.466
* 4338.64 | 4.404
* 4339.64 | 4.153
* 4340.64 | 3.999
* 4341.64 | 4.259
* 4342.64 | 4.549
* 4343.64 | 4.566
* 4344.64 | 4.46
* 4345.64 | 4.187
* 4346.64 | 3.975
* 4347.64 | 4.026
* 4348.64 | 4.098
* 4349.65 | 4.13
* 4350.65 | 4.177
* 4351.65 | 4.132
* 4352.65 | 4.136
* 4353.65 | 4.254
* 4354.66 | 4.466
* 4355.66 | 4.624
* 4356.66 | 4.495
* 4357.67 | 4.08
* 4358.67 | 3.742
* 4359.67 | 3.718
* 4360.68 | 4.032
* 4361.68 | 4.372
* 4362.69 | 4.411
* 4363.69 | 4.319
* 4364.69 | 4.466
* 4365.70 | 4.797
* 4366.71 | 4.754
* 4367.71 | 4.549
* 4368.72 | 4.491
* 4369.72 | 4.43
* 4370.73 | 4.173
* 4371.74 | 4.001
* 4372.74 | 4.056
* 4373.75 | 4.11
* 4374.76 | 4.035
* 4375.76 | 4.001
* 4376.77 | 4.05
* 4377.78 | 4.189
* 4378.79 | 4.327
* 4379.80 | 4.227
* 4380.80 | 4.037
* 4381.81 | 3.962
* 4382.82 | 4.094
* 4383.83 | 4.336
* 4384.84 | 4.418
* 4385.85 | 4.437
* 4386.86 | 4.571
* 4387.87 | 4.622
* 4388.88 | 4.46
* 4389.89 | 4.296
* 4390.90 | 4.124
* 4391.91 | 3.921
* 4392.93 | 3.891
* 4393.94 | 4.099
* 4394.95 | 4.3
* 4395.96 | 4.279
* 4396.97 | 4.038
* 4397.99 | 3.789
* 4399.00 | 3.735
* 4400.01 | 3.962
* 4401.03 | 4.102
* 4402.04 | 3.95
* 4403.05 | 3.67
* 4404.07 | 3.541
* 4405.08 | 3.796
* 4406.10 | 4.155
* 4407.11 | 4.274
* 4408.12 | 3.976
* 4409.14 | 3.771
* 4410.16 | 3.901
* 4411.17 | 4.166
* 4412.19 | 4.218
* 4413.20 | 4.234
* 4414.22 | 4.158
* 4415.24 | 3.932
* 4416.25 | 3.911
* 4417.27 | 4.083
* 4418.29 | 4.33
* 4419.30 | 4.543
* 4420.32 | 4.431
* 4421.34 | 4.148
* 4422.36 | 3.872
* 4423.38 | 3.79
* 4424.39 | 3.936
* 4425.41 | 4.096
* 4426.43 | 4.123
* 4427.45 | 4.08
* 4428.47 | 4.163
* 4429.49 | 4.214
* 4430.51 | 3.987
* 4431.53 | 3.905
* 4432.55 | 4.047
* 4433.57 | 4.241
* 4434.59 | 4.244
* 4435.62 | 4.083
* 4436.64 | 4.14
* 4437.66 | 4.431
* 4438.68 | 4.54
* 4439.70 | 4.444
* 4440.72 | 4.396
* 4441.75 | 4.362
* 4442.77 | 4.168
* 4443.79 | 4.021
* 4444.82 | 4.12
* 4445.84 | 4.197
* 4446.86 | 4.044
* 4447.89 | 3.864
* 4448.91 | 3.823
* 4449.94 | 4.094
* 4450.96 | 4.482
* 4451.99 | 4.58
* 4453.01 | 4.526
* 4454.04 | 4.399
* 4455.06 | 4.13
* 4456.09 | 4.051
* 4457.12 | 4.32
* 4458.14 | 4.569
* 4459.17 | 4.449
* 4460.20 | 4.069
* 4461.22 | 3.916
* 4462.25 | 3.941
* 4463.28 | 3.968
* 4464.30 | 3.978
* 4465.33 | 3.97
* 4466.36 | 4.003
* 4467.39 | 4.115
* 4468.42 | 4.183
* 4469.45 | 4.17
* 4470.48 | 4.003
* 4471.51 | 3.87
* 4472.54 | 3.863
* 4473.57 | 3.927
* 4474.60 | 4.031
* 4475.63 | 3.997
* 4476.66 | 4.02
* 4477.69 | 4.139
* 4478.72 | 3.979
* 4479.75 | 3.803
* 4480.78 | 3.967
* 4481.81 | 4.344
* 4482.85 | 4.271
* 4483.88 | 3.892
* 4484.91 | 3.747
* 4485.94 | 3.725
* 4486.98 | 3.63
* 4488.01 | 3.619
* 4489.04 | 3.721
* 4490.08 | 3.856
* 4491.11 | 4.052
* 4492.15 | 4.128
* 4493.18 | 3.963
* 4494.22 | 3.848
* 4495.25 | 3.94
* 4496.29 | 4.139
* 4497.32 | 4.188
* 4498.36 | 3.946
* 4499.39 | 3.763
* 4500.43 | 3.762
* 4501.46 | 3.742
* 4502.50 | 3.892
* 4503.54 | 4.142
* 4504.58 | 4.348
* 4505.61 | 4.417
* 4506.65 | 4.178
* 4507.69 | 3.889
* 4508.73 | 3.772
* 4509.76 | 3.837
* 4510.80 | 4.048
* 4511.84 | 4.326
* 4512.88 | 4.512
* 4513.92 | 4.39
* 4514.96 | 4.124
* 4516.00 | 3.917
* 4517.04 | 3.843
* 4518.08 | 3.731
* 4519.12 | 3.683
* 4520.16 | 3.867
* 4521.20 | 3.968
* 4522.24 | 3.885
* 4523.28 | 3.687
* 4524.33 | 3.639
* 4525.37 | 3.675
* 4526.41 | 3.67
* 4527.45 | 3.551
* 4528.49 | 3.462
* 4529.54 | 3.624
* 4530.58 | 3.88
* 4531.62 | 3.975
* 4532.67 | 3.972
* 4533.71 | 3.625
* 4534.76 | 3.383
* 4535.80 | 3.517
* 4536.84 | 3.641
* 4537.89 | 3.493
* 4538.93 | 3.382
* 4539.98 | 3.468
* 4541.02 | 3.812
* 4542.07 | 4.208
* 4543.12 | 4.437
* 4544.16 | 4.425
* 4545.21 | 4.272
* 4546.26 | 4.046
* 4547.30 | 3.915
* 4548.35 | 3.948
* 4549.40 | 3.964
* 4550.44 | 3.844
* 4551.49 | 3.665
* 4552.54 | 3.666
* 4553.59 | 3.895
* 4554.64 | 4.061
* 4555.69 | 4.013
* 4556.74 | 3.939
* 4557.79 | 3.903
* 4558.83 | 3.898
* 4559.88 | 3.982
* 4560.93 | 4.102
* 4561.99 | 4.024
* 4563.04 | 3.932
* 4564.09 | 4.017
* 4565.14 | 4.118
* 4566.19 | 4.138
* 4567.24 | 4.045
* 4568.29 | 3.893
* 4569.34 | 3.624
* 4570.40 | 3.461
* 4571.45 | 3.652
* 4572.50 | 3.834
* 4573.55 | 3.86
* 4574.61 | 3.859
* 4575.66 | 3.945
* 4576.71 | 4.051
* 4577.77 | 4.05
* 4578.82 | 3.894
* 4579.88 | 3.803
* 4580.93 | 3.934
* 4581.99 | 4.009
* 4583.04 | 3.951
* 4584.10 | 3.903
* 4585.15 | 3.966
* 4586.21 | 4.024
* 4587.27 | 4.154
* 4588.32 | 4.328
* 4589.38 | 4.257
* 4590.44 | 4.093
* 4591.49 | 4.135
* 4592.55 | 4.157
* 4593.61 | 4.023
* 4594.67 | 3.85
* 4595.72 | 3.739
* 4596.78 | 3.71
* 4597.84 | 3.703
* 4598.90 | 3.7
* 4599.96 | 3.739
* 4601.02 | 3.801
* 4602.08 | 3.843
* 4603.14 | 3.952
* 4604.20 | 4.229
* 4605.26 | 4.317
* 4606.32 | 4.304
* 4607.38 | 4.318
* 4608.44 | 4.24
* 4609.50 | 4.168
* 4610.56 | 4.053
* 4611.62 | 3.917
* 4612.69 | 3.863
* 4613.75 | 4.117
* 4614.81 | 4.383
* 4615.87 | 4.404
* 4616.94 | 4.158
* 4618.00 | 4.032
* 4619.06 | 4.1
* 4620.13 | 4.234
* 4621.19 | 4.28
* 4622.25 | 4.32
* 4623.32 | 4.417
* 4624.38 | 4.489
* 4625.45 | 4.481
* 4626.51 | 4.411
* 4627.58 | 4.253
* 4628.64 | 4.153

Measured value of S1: 1.0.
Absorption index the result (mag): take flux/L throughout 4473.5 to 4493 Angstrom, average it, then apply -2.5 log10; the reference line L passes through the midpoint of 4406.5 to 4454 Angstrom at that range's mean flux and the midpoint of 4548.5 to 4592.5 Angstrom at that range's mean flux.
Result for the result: 0.04 mag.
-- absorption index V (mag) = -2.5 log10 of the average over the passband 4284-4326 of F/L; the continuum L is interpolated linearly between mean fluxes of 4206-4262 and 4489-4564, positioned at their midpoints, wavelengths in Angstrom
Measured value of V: -0.02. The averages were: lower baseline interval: 4.44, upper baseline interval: 3.91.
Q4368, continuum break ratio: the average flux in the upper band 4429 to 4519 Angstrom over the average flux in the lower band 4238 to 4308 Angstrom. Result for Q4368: 0.92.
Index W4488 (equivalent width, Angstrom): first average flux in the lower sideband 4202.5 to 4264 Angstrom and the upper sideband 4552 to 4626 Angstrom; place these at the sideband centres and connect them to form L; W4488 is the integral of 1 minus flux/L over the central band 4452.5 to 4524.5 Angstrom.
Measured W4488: 2.1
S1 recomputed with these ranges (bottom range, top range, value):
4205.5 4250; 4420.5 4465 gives 1.04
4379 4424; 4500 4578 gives 1.01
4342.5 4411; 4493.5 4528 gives 1.00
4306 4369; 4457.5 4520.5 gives 0.98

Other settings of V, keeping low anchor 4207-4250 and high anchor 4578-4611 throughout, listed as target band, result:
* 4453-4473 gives 0.01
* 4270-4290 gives -0.01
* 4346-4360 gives 0.03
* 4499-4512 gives 0.03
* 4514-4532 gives 0.08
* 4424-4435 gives 0.03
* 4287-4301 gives -0.01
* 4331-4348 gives 0.00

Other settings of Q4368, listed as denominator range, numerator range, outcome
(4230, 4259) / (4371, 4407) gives 0.91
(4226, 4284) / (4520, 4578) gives 0.87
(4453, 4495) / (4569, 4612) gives 0.99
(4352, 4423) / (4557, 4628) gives 0.97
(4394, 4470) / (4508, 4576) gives 0.94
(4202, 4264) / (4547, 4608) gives 0.90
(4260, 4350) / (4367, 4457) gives 0.95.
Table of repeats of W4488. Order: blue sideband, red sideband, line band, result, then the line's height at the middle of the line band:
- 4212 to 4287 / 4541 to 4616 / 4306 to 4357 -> -0.72 Angstrom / 4.31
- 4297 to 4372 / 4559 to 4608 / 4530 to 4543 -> 1.02 Angstrom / 4.04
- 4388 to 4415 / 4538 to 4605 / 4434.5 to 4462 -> -1.55 Angstrom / 4.01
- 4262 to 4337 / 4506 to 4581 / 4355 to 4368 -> -0.24 Angstrom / 4.25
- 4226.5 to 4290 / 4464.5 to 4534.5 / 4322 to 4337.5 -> -0.24 Angstrom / 4.29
